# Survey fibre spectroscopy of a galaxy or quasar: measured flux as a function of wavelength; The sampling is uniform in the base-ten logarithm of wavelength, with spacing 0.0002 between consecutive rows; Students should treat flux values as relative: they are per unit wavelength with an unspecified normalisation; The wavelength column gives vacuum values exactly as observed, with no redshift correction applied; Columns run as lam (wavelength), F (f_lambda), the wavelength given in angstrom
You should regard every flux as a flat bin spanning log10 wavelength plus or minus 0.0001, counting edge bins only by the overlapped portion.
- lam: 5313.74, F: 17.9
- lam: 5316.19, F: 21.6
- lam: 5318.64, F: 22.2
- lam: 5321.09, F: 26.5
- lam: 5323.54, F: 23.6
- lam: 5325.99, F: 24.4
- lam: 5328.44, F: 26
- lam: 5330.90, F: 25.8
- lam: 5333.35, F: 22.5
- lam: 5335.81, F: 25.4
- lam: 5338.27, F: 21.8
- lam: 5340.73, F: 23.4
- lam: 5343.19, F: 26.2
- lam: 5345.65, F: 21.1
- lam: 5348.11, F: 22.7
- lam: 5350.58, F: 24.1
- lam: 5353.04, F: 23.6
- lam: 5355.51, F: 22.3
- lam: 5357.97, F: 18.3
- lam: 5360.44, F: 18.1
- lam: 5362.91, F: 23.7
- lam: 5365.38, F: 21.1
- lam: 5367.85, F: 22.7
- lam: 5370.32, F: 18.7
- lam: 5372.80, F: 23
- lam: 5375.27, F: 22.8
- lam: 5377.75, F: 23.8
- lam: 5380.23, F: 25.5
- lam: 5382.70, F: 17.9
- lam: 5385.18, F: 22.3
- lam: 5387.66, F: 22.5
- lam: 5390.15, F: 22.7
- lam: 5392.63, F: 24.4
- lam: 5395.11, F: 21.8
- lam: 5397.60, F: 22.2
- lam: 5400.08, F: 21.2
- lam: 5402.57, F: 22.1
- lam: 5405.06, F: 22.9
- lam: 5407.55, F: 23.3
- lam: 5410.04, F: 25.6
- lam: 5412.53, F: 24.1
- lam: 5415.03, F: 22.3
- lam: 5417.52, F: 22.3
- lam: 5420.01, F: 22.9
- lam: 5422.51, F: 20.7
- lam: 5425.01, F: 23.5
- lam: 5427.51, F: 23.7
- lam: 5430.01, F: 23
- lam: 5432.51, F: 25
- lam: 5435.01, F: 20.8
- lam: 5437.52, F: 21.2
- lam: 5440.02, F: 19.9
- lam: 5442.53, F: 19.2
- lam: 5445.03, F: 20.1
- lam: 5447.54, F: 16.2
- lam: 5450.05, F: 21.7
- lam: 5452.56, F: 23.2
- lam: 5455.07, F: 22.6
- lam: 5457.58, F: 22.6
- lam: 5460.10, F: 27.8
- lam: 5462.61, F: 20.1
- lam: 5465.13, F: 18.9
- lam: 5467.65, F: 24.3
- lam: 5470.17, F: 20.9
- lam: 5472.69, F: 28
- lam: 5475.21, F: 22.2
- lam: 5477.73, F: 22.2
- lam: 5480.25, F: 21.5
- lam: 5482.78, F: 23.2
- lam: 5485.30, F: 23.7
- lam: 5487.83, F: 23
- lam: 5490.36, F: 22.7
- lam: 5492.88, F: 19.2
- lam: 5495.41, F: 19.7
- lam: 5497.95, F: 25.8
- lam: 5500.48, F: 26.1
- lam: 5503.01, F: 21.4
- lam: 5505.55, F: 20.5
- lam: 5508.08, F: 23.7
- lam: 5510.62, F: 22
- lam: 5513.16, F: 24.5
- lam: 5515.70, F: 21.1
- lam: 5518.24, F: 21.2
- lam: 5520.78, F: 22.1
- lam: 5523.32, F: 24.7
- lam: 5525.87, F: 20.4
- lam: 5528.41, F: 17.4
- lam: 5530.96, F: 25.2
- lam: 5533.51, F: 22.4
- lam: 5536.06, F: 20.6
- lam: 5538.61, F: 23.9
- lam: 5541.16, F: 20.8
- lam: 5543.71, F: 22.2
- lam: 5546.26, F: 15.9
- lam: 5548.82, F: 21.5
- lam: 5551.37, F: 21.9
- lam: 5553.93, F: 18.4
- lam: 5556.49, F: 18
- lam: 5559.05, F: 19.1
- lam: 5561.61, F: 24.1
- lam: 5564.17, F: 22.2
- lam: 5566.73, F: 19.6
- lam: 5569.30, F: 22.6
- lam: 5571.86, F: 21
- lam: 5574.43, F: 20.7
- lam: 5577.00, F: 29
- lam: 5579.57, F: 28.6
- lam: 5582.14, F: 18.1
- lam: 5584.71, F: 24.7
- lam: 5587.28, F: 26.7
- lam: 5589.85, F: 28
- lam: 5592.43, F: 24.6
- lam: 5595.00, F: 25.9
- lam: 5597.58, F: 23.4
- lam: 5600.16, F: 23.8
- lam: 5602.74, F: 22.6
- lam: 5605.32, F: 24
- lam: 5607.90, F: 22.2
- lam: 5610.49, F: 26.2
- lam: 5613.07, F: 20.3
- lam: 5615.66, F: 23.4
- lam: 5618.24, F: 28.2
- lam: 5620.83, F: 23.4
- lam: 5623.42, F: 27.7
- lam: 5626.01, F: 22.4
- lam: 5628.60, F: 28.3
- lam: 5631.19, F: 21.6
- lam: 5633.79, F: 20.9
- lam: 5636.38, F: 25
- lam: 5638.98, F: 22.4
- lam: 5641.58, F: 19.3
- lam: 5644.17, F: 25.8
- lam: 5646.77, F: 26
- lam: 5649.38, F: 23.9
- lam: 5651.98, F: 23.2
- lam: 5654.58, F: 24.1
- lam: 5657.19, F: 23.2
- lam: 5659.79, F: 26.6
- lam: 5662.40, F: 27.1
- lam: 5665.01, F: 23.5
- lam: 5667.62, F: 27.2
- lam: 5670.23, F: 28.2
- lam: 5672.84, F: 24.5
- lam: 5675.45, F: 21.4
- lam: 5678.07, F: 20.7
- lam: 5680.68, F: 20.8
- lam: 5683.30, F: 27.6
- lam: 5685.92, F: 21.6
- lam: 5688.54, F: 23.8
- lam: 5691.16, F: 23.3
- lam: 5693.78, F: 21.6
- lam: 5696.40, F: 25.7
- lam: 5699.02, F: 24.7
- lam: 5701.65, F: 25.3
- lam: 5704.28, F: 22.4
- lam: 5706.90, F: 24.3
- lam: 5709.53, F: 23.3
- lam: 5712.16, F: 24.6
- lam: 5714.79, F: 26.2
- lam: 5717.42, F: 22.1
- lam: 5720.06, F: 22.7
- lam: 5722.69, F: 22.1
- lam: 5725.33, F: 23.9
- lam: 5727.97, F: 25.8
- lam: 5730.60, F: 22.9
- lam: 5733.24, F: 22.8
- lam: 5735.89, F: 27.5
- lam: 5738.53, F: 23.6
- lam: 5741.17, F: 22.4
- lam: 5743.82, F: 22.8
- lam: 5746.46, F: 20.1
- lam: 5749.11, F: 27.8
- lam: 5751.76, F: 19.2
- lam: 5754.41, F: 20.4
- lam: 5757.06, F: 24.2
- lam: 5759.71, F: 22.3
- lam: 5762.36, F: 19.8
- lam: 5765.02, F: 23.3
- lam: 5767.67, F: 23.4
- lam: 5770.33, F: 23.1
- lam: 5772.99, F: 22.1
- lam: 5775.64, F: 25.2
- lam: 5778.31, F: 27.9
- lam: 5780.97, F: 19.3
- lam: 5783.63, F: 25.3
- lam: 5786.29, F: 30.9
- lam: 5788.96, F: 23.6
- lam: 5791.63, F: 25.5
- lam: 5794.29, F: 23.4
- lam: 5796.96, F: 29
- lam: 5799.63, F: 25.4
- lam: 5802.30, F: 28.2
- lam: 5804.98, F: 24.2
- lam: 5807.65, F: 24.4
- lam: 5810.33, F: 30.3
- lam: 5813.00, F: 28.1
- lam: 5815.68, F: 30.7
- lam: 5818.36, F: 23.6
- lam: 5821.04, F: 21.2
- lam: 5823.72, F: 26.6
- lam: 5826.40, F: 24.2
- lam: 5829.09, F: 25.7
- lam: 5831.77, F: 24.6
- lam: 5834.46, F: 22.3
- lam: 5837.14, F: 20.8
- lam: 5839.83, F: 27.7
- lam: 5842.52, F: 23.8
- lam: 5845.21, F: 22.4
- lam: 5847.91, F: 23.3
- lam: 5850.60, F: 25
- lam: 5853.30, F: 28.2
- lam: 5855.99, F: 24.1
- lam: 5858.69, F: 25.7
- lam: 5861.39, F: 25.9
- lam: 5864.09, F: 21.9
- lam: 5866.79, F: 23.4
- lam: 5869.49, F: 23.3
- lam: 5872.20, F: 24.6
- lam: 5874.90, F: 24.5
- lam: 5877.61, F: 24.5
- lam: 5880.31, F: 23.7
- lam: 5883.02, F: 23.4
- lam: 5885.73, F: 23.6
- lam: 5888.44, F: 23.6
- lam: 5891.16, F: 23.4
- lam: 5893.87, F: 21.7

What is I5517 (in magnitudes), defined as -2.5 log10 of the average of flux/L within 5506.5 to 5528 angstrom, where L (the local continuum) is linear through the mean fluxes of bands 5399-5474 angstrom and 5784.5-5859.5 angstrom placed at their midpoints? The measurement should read 0.04 mag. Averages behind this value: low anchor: 22.3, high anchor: 25.5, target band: 22.2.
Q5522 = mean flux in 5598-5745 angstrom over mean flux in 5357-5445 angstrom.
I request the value 1.08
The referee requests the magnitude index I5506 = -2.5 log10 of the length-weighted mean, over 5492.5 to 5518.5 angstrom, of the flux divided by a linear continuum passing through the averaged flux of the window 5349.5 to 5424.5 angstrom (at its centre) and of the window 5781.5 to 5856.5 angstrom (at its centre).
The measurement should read 0.03 mag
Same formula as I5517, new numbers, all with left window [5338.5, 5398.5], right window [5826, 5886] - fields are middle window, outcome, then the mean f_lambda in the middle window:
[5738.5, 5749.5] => 0.04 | 22.9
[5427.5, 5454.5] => 0.07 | 21.2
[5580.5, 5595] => -0.07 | 24.7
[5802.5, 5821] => -0.11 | 26.6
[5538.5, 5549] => 0.13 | 20.5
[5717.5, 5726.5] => 0.04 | 22.8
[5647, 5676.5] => -0.06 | 24.9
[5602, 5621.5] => -0.03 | 23.8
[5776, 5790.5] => -0.06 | 25.4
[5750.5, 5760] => 0.11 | 21.5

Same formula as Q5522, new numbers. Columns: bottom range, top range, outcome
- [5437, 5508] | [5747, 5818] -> 1.12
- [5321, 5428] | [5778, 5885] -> 1.10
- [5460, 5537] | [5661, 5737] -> 1.07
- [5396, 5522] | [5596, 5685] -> 1.08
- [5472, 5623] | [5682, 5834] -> 1.07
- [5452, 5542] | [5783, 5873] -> 1.12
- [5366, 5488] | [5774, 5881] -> 1.12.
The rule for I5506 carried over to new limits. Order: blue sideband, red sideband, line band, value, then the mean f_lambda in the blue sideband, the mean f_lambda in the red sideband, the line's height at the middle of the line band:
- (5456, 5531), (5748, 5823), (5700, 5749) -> 0.02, 22.5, 24.7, 24.3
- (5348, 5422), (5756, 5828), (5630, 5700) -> 0.02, 22.3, 25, 24.2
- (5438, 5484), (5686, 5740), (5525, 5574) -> 0.08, 21.9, 23.9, 22.6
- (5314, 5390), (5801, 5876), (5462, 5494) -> 0.04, 22.7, 24.9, 23.3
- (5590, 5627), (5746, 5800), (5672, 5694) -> 0.06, 24.3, 23.9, 24.1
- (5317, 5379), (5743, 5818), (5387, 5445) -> 0.04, 22.9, 24.6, 23.2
